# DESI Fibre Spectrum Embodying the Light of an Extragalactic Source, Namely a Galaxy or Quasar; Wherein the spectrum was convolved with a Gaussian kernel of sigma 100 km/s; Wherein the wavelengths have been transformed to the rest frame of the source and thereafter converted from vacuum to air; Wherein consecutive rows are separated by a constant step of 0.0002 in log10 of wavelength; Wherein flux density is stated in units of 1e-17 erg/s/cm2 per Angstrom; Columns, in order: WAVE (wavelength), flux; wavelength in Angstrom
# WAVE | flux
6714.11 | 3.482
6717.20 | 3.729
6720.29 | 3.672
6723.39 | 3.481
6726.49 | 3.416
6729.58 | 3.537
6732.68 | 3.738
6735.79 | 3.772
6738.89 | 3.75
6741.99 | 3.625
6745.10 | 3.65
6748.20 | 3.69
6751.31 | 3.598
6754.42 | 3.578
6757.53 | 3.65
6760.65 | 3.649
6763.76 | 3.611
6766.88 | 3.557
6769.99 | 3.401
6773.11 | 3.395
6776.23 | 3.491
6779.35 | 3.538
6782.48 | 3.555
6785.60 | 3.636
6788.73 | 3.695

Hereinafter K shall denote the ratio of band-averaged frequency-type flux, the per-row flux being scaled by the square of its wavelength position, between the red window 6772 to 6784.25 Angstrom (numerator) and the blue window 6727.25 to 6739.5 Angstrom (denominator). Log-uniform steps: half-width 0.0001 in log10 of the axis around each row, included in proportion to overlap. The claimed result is 1.0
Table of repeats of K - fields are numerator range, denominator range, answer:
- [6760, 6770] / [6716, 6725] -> 1.00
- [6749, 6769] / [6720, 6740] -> 1.01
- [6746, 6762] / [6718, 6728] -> 1.04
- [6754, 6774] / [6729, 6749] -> 0.97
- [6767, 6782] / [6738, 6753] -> 0.96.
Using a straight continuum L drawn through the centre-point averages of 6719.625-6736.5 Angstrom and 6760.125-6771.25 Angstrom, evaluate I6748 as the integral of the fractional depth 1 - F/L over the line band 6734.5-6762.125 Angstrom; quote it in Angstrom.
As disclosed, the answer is -0.7 Angstrom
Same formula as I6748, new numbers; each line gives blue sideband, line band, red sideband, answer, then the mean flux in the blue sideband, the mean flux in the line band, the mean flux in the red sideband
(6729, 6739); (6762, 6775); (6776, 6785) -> 0.3 Angstrom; 3.71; 3.49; 3.54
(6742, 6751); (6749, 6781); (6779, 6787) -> 0.6 Angstrom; 3.65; 3.55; 3.58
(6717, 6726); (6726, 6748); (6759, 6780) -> -0.6 Angstrom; 3.59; 3.66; 3.52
